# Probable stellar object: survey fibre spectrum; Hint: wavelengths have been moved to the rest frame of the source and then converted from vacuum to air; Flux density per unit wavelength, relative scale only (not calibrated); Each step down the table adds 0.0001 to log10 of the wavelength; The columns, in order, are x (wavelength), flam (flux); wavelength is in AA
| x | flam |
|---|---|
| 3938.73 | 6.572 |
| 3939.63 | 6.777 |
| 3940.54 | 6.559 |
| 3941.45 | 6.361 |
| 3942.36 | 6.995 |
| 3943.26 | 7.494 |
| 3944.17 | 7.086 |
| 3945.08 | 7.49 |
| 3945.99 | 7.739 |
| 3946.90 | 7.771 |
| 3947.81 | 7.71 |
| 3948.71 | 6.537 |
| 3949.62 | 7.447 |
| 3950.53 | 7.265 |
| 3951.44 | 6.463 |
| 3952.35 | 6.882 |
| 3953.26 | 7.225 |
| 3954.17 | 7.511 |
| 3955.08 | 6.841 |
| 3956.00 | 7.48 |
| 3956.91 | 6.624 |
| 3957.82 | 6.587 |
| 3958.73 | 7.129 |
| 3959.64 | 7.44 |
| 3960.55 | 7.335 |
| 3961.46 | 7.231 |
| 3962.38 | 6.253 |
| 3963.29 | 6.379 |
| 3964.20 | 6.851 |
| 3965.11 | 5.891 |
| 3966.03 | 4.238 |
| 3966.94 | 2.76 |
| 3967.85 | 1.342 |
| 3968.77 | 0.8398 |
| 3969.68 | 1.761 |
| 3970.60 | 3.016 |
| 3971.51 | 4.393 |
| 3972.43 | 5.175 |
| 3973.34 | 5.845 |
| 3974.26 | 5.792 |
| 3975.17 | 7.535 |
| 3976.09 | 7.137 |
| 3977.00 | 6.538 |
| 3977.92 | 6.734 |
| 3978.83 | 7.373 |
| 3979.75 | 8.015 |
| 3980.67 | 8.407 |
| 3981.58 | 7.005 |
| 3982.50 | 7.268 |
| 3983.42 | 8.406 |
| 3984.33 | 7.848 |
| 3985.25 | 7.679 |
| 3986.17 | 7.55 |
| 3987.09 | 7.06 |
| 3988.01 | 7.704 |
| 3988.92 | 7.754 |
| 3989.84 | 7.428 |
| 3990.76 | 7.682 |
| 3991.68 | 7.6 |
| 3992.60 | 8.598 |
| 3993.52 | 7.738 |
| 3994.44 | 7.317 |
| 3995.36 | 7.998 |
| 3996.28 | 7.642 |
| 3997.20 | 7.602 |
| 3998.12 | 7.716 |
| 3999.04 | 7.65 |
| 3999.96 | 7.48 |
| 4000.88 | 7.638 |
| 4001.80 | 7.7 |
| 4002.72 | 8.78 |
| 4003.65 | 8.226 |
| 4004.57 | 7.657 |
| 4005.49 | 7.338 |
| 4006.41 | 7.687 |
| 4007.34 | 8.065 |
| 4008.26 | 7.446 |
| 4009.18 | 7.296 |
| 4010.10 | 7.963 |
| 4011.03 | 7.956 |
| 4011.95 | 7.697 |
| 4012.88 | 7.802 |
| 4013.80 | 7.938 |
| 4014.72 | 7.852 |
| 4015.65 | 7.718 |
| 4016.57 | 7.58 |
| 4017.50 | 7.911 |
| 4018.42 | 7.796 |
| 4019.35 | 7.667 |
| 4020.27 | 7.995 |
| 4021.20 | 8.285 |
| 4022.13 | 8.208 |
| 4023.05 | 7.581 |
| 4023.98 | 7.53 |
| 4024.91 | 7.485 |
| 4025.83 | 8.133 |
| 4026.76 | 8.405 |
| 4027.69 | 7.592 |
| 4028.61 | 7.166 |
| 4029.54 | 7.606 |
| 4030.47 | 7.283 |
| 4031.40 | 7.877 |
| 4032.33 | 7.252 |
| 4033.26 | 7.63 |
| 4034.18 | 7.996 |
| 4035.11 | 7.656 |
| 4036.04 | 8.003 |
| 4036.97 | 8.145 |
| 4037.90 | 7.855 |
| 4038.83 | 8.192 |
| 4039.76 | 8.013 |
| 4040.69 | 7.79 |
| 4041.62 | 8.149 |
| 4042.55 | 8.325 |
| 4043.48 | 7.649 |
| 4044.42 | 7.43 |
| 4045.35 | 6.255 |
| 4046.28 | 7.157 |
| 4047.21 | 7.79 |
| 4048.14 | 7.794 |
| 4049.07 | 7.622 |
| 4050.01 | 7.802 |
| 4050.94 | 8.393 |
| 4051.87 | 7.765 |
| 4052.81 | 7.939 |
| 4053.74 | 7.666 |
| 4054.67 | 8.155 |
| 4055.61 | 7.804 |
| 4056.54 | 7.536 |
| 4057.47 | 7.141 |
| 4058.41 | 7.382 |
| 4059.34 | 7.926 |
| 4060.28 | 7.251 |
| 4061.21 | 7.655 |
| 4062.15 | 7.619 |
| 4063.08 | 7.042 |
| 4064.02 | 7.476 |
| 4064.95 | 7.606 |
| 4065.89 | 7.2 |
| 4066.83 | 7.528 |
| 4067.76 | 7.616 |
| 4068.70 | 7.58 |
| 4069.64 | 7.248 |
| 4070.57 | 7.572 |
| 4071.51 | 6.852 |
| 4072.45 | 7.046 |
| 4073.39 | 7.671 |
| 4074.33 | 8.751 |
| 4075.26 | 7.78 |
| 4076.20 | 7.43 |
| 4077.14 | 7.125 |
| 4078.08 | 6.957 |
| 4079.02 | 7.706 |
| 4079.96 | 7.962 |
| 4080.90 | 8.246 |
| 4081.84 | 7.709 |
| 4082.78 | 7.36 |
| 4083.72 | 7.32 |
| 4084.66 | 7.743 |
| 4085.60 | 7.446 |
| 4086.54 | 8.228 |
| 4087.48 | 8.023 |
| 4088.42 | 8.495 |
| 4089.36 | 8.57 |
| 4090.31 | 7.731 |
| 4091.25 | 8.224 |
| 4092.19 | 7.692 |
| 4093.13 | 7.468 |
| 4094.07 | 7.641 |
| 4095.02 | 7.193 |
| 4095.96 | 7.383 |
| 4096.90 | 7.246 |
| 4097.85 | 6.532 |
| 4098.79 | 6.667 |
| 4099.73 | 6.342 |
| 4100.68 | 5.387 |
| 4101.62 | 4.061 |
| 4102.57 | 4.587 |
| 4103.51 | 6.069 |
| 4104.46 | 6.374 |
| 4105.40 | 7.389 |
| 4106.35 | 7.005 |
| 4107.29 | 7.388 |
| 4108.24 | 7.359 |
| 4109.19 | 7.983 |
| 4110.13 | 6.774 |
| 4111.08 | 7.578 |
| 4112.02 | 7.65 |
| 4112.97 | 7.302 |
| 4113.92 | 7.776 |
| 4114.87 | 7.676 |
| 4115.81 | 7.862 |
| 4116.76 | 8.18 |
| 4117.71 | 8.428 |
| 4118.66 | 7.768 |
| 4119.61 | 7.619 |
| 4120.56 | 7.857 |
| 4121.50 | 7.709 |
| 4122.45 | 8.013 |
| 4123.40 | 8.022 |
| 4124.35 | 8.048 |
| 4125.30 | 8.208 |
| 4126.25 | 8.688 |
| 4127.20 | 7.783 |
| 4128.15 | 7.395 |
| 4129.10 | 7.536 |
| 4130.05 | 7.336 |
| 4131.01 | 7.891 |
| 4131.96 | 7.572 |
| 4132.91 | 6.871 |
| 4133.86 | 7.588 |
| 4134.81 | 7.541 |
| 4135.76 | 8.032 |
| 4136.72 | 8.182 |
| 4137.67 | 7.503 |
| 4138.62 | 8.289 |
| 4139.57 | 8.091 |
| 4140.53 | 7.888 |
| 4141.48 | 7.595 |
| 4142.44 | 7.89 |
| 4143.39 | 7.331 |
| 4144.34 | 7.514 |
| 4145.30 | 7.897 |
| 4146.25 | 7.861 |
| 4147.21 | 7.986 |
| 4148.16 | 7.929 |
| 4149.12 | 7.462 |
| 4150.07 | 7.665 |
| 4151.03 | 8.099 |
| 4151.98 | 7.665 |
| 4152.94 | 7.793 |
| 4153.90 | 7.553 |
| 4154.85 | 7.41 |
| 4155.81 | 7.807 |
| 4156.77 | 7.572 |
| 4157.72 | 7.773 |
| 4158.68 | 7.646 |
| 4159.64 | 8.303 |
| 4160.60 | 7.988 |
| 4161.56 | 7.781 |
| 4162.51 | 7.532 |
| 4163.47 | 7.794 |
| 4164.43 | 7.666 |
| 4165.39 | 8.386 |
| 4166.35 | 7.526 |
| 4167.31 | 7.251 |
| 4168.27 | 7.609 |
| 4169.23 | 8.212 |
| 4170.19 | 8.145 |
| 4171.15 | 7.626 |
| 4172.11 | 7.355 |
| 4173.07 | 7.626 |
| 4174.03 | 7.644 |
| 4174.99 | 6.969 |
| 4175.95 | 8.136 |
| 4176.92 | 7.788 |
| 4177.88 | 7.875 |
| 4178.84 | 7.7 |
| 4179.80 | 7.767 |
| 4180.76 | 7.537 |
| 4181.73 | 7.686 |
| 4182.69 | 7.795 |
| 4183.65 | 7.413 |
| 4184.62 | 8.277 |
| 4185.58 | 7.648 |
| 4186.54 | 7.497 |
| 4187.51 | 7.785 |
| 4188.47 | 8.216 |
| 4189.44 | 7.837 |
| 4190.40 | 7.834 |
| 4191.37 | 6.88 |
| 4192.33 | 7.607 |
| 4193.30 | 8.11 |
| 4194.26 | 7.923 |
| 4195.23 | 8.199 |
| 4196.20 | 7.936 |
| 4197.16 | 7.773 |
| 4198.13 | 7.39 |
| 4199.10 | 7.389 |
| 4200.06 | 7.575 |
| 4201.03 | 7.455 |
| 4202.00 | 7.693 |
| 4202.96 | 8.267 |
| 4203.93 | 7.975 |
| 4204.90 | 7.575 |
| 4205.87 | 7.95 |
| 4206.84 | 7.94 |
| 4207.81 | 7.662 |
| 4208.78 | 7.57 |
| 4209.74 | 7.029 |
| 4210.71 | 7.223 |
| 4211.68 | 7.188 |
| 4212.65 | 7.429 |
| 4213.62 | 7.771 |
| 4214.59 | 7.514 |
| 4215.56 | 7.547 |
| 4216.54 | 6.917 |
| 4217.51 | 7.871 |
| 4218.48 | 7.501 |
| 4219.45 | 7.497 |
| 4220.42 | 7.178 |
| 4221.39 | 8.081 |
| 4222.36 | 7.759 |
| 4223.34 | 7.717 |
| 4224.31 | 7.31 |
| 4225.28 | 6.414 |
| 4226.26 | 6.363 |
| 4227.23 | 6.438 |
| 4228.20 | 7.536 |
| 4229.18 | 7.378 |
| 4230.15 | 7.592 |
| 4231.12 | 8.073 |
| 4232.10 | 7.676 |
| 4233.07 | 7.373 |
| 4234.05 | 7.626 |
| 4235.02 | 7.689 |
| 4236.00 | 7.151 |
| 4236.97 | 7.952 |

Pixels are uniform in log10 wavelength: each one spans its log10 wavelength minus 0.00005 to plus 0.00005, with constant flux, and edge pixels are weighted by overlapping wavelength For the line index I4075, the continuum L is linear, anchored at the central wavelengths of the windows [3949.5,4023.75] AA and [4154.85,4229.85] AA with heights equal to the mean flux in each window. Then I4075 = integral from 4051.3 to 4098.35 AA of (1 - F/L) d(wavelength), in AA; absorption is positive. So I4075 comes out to -2.1 AA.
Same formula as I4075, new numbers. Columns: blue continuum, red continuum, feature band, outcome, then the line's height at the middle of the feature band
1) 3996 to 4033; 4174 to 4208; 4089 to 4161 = 2.1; 7.75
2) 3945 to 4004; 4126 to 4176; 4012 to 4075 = -4.7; 7.16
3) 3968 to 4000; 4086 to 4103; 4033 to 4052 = -2.3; 6.94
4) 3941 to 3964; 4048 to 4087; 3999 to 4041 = -2.3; 7.39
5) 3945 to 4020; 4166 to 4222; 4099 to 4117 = 1.3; 7.39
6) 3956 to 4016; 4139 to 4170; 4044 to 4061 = -0.8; 7.24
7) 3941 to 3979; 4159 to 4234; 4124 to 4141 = -1.3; 7.24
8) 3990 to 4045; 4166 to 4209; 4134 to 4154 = -0.1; 7.74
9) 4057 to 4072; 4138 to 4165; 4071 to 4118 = 1.2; 7.54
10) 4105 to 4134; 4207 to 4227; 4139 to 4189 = -1.4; 7.54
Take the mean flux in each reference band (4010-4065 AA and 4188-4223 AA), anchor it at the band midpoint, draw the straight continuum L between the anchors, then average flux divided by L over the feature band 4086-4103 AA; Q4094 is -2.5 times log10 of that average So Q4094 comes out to 0.09 mag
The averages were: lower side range 7.73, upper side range 7.64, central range 7.09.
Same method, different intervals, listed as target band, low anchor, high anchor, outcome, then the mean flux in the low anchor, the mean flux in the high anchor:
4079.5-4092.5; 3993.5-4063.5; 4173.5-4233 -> -0.031 mag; 7.73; 7.59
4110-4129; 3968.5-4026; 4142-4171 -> -0.024 mag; 7.29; 7.77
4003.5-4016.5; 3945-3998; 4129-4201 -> -0.129 mag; 6.67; 7.73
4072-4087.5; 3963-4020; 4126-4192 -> -0.044 mag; 6.95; 7.73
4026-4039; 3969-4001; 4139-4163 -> -0.080 mag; 6.98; 7.76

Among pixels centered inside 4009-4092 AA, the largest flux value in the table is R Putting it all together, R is 8.751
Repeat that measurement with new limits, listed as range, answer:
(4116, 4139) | 8.688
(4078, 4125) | 8.57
